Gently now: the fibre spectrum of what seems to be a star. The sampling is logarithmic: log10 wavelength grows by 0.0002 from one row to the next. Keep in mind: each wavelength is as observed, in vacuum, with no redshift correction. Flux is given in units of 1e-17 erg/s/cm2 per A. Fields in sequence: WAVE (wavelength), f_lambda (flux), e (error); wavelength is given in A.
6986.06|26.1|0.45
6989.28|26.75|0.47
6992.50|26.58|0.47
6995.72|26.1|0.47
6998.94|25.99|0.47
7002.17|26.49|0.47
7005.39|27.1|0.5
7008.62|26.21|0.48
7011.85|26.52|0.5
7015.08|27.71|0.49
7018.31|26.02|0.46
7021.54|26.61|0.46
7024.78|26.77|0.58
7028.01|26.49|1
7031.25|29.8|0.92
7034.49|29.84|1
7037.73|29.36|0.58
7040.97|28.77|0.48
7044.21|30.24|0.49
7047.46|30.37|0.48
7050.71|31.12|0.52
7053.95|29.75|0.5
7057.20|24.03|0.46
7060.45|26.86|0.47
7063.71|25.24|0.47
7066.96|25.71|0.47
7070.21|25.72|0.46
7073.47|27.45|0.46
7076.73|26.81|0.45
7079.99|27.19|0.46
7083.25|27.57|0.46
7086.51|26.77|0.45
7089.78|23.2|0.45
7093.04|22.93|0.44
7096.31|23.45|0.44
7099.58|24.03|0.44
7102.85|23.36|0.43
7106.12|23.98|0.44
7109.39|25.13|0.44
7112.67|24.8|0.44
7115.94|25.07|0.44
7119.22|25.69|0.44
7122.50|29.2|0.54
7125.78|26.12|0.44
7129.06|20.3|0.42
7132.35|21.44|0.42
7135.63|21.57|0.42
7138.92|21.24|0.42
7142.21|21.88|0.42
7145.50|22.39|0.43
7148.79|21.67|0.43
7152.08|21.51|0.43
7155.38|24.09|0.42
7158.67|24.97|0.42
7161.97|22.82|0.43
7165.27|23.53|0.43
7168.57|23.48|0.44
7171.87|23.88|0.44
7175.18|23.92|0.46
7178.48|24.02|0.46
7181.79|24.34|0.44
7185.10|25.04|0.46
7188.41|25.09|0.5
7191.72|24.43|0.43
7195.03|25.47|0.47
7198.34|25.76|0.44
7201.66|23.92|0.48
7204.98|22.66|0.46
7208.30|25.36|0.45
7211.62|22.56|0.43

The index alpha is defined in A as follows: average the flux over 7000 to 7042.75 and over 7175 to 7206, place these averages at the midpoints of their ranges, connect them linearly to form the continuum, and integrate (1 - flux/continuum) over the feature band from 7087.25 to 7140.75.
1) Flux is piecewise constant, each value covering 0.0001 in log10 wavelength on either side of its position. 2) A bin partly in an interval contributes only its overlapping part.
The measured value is 4.1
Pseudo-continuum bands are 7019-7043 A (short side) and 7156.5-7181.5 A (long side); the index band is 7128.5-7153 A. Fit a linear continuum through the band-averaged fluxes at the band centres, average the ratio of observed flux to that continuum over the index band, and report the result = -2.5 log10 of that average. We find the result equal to 0.15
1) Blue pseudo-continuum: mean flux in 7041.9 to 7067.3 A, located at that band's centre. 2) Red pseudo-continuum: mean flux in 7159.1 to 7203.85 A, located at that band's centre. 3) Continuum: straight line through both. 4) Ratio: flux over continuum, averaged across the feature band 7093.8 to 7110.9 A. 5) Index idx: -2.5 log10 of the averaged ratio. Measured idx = 0.12 mag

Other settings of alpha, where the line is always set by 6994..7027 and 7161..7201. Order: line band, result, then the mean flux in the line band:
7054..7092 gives -0.61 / 26.2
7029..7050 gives -2.82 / 29.7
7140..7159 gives 1.68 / 22.6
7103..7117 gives 0.37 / 24.6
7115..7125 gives -0.63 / 26.7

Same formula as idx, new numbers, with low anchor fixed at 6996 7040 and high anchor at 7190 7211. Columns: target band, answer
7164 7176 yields 0.06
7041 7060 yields -0.08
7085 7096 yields 0.09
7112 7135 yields 0.05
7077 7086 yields -0.04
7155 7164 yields 0.05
